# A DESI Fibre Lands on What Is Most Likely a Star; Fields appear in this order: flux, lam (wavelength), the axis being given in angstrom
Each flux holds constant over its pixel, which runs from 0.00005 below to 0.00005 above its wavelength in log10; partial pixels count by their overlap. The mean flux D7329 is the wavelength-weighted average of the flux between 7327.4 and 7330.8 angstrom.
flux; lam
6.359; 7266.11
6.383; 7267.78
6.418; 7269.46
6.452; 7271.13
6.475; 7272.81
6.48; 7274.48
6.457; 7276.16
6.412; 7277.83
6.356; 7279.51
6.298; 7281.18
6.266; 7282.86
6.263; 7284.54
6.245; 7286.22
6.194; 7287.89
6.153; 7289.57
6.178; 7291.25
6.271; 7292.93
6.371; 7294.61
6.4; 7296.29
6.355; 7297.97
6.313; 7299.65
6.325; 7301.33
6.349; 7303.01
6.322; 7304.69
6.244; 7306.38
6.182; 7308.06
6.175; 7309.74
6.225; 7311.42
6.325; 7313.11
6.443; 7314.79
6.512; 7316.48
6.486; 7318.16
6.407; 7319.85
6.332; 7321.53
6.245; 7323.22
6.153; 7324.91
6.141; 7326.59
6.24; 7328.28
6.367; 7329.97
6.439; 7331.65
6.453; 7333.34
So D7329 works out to 6.29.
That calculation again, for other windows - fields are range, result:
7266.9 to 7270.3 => 6.4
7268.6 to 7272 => 6.42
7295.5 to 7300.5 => 6.36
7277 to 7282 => 6.36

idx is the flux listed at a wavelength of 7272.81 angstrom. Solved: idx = 6.475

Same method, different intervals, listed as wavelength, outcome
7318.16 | 6.486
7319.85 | 6.407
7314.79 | 6.443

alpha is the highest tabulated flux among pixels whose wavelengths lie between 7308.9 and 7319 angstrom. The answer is 6.512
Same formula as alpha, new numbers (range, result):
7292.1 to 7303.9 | 6.4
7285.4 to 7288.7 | 6.245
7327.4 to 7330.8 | 6.367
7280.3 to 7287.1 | 6.298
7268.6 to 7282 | 6.48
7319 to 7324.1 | 6.407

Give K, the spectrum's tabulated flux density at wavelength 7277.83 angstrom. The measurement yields 6.412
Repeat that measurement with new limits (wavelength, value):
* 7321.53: 6.332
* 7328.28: 6.24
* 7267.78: 6.383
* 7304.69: 6.322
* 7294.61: 6.371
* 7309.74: 6.175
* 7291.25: 6.178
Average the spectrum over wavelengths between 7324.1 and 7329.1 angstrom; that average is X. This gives 6.18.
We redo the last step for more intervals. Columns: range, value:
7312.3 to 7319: 6.45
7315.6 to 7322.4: 6.43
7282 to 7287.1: 6.26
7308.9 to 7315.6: 6.29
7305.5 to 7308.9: 6.21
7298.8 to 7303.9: 6.33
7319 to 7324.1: 6.32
